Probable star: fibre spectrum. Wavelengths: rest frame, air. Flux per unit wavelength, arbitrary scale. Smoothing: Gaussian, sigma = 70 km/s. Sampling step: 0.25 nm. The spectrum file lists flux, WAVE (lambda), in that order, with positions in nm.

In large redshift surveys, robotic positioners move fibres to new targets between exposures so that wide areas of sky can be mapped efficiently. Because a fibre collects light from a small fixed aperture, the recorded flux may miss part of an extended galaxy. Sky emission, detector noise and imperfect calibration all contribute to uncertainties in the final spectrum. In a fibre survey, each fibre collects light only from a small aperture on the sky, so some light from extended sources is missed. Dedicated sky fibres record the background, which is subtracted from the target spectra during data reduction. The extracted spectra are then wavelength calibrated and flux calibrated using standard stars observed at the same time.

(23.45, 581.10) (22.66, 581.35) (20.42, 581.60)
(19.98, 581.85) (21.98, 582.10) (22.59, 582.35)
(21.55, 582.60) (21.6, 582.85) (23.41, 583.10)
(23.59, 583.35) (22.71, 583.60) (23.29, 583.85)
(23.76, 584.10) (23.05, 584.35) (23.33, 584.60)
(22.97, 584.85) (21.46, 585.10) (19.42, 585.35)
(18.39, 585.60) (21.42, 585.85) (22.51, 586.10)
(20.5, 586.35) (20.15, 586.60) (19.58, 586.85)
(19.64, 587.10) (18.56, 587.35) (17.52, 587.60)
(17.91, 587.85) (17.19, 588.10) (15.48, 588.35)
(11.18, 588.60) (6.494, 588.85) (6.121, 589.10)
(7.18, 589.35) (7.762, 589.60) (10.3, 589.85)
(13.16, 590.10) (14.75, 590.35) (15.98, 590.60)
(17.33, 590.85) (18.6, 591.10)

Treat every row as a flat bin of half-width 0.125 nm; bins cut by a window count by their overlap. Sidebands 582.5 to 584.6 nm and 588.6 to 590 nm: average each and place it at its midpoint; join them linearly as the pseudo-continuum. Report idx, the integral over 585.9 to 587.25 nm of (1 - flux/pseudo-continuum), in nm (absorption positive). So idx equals -0.49 nm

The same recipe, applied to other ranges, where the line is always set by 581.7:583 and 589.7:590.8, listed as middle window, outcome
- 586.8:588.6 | -0.131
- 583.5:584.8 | -0.229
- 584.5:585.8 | -0.160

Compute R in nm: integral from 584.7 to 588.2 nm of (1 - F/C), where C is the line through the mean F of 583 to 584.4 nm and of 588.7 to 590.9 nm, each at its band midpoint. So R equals -0.45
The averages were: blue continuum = 23.3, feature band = 19.8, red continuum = 10.8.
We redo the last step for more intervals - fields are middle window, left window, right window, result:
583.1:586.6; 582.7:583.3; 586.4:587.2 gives -0.12 nm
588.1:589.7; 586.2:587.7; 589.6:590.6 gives 0.59 nm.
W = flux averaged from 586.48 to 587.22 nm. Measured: 19.8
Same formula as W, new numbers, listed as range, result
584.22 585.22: 22.7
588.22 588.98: 11.1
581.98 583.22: 22.2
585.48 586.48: 20.7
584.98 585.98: 20.2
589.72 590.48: 12.7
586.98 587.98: 18.4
